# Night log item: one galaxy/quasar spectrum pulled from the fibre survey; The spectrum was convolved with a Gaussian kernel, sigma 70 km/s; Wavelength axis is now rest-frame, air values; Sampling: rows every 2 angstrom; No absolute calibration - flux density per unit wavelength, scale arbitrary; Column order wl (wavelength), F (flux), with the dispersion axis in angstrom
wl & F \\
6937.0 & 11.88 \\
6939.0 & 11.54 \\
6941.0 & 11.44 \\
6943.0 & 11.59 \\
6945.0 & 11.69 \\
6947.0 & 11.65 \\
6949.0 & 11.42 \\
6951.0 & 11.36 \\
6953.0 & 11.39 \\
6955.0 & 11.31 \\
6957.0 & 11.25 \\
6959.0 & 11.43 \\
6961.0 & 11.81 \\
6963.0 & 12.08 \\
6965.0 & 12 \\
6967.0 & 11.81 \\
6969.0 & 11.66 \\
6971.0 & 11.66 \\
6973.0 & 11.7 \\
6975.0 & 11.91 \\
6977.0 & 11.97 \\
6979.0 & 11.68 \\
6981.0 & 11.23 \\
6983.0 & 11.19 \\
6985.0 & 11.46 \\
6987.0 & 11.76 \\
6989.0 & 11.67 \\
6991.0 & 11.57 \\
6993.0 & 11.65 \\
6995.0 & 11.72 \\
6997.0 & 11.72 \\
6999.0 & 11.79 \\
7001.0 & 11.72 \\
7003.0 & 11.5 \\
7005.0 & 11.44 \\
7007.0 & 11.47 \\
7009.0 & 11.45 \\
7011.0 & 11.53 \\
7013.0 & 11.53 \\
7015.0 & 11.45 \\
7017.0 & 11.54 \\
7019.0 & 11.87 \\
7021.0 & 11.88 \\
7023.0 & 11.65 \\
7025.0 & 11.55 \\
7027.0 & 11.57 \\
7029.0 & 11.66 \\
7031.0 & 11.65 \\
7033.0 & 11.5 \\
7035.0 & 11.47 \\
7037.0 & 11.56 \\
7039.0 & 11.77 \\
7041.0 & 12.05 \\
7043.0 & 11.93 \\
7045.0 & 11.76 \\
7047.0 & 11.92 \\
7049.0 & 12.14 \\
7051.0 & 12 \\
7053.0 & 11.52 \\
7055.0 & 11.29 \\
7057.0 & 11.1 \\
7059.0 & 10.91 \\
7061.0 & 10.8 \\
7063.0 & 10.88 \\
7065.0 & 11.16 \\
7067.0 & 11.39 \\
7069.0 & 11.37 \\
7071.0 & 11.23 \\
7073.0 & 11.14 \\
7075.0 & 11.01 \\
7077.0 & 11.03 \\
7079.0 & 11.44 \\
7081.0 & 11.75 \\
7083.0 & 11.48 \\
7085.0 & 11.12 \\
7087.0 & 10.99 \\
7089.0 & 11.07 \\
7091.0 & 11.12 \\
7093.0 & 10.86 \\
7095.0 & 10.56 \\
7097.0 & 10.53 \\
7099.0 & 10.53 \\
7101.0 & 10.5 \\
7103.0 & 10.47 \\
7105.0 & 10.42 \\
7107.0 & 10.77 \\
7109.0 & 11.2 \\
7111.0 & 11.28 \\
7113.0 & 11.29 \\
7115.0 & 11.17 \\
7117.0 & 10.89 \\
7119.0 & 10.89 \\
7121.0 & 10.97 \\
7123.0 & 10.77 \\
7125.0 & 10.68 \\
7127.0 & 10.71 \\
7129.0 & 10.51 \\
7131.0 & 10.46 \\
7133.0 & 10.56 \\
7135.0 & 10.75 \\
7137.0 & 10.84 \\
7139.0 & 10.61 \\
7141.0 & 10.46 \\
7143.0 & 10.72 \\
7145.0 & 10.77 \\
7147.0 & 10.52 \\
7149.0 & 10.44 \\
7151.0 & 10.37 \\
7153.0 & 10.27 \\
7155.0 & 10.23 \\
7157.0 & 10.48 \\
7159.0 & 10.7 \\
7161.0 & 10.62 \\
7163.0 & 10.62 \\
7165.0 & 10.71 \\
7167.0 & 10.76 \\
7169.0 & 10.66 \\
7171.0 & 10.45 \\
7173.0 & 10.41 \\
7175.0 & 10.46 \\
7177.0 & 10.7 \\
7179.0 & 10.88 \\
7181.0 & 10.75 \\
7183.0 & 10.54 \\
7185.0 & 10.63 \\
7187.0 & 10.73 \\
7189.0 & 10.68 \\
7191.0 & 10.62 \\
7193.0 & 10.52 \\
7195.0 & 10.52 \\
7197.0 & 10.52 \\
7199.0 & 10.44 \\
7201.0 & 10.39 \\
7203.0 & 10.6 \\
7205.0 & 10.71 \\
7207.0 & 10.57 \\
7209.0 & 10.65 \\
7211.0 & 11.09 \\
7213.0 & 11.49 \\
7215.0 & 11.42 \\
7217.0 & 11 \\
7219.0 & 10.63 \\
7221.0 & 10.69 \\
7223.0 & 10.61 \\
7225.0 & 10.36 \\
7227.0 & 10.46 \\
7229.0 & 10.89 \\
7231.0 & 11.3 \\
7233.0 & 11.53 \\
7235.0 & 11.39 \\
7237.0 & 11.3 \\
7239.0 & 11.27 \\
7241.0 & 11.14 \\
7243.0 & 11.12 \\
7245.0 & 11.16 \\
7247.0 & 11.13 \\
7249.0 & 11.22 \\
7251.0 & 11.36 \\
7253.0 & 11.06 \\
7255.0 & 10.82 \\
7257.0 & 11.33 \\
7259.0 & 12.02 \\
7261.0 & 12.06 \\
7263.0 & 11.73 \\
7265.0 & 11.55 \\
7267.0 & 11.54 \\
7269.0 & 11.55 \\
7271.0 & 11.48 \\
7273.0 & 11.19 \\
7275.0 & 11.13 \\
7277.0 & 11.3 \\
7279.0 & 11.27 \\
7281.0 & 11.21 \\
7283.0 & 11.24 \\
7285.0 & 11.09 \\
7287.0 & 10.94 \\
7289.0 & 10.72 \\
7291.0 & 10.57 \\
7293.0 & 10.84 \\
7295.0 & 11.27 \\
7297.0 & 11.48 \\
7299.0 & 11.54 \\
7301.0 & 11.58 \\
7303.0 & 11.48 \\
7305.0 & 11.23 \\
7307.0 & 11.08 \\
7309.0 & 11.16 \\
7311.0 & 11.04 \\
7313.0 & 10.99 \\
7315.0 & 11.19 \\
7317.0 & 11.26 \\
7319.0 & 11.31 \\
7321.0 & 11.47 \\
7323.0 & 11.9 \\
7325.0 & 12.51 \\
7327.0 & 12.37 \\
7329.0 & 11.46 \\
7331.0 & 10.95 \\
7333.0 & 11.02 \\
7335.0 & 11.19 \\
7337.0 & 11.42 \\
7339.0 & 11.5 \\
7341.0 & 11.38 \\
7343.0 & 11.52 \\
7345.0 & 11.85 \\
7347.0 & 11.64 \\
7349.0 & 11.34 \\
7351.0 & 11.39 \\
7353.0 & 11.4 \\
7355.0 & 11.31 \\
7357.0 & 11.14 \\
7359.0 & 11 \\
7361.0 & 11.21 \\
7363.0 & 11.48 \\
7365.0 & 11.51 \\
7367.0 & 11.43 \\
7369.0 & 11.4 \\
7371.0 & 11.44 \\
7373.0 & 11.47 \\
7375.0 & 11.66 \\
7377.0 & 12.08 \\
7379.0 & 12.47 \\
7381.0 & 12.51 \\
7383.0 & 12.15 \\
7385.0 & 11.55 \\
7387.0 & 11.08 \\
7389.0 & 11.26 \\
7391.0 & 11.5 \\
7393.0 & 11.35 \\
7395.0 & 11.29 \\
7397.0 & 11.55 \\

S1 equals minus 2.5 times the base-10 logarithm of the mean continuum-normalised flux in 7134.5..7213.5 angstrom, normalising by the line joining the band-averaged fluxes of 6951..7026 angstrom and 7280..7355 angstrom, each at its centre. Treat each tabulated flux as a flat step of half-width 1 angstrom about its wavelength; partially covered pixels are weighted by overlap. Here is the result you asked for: 0.08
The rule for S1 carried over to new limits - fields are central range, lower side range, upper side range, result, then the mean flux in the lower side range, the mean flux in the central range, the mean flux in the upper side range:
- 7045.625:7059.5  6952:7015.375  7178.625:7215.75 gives -0.02 mag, 11.6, 11.6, 10.7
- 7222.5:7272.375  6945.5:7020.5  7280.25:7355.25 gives 0.01 mag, 11.6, 11.3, 11.3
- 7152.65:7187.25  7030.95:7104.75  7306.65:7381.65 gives 0.07 mag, 11.3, 10.6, 11.5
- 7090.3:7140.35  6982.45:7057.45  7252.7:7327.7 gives 0.07 mag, 11.6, 10.8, 11.4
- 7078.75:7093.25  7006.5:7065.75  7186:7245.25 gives 0.01 mag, 11.6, 11.2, 10.9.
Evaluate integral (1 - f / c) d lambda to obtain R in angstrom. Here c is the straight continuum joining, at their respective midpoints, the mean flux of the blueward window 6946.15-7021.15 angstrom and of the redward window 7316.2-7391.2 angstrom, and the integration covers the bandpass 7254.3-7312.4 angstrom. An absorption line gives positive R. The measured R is 1.3 angstrom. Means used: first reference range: 11.6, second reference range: 11.5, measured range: 11.3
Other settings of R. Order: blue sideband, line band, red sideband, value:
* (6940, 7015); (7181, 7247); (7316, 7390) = 4.1 angstrom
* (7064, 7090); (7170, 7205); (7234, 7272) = 2.3 angstrom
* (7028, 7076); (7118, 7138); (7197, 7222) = 0.8 angstrom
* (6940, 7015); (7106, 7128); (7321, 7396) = 1.2 angstrom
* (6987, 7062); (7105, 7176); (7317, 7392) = 5.5 angstrom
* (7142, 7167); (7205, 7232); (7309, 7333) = 0.1 angstrom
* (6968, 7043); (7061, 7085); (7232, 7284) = 0.7 angstrom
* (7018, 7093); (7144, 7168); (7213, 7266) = 1.6 angstrom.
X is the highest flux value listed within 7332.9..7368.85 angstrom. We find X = 11.85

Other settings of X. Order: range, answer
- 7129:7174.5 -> 10.84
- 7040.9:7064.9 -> 12.14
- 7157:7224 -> 11.49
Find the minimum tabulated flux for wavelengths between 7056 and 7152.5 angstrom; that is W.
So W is 10.37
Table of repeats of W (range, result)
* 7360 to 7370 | 11.21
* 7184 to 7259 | 10.36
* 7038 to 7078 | 10.8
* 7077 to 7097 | 10.53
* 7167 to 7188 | 10.41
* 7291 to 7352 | 10.57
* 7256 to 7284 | 11.13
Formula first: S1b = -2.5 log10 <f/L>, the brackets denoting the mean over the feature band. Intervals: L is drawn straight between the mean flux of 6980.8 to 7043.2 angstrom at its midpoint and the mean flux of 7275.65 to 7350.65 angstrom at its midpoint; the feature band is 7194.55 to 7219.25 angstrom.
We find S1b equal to 0.063 mag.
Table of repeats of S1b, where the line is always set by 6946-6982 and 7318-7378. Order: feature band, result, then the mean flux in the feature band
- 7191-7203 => 0.10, 10.5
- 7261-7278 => 0.00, 11.5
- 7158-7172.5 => 0.09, 10.6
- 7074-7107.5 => 0.06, 10.9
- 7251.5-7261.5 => 0.01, 11.4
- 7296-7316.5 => 0.02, 11.3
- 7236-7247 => 0.03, 11.2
